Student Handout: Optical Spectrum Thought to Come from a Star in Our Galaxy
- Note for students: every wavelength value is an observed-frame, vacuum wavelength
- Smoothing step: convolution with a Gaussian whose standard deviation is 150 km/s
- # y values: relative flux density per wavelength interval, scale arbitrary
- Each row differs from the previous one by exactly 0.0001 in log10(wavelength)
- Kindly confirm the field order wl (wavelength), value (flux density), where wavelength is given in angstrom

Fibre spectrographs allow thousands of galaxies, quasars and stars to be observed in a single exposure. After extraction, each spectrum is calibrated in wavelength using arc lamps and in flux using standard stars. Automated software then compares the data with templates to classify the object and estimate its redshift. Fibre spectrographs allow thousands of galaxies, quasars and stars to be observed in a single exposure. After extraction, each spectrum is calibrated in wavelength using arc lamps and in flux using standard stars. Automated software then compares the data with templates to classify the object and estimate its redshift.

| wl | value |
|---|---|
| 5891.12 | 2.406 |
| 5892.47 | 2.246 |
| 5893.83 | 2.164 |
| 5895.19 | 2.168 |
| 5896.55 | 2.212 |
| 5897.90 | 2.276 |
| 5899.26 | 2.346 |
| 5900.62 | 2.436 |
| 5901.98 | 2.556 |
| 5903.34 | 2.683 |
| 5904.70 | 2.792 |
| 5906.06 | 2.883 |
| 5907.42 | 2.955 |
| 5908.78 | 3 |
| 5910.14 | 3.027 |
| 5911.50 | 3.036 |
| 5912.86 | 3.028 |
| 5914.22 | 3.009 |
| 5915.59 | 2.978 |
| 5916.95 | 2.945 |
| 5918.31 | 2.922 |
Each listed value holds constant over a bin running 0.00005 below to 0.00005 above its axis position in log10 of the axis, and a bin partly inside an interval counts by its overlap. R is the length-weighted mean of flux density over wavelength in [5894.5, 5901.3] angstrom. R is 2.29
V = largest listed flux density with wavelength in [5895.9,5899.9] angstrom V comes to 2.346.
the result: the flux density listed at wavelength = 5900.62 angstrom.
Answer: 2.436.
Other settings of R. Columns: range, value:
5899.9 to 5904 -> 2.55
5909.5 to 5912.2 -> 3.03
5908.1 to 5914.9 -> 3.02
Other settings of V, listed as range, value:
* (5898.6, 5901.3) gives 2.436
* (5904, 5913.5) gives 3.036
